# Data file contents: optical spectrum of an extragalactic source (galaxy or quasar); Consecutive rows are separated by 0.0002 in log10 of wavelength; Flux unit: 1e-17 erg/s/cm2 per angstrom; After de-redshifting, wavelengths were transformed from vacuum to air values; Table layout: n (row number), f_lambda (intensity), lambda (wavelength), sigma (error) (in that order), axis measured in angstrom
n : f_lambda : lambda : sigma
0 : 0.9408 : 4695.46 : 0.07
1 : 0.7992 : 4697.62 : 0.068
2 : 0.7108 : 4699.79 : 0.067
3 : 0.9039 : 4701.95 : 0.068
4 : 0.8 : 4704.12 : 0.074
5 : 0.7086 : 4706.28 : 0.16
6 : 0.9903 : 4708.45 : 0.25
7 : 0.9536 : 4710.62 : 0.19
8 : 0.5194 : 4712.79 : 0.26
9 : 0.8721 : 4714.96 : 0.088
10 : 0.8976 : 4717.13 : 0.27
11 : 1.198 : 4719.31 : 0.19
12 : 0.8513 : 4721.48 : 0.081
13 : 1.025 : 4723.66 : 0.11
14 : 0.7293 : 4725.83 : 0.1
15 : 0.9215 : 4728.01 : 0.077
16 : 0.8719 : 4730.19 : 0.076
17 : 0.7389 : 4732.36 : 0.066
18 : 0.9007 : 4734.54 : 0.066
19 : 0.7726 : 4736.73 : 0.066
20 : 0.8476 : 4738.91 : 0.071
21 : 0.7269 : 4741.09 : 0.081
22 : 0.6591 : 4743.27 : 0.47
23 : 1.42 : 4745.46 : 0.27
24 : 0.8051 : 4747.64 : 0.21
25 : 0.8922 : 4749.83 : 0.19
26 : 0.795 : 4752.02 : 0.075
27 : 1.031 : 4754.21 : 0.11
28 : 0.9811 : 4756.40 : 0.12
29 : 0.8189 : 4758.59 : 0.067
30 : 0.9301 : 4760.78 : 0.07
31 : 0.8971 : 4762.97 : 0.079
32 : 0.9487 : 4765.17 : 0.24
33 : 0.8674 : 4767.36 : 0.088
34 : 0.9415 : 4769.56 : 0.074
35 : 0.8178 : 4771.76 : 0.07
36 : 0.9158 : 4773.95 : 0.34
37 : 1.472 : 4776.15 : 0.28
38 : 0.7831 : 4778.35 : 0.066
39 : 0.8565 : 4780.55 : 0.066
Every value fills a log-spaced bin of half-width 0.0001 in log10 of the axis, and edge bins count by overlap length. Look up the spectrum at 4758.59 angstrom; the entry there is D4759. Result 0.8189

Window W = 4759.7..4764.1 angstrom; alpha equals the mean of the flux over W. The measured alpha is 0.913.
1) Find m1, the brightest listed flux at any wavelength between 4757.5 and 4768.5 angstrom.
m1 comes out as 0.9487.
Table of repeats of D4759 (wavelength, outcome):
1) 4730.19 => 0.8719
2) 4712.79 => 0.5194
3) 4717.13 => 0.8976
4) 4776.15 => 1.472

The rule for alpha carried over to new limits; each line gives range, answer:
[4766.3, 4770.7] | 0.903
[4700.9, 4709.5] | 0.85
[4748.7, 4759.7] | 0.903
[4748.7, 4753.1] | 0.842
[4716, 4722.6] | 0.981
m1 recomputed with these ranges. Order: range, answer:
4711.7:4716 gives 0.8721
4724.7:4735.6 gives 0.9215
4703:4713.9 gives 0.9903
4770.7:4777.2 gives 1.472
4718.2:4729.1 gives 1.198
